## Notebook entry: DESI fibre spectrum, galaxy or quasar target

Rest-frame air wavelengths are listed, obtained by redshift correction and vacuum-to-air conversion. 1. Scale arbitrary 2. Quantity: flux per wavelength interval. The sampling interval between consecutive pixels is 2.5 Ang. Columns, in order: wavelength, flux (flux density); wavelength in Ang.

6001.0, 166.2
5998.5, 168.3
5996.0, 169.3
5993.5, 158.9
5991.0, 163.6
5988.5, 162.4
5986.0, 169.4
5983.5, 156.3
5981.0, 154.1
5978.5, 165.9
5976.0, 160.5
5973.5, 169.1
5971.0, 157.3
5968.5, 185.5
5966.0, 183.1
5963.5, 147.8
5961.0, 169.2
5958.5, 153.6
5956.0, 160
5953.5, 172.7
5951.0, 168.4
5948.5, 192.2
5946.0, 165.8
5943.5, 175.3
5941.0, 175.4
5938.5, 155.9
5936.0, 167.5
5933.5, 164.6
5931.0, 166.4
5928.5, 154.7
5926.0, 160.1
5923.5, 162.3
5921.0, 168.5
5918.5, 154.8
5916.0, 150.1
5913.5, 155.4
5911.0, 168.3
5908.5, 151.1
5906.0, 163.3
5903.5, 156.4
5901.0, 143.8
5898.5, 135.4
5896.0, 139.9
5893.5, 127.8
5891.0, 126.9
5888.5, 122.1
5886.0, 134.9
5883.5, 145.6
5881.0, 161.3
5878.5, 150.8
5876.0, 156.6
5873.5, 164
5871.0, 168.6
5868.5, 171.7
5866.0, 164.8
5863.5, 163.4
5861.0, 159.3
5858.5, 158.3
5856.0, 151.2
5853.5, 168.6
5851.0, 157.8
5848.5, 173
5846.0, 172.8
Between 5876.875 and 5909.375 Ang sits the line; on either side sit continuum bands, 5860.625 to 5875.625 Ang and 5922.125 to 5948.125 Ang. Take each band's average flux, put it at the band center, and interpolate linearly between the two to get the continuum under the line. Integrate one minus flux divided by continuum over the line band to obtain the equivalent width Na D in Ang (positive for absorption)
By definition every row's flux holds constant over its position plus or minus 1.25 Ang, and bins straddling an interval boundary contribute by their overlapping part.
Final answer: 4.4 Ang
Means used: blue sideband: 165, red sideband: 166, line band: 143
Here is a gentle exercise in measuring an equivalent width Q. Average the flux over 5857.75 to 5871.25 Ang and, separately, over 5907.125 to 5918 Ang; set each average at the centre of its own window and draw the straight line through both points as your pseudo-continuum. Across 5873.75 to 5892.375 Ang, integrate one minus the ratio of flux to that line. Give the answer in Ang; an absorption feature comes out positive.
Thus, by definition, 2.0 Ang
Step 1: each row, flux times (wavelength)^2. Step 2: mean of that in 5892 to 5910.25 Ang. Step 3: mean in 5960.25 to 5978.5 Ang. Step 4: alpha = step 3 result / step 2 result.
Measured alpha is 1.17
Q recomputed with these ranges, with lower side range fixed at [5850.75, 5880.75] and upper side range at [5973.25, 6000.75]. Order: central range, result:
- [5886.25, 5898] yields 2.3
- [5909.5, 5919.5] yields 0.3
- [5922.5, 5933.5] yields 0.1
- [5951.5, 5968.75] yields -0.4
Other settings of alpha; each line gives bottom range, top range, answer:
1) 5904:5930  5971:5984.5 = 1.03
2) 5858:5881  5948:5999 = 1.06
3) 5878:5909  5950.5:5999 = 1.19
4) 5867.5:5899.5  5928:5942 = 1.14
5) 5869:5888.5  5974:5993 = 1.10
